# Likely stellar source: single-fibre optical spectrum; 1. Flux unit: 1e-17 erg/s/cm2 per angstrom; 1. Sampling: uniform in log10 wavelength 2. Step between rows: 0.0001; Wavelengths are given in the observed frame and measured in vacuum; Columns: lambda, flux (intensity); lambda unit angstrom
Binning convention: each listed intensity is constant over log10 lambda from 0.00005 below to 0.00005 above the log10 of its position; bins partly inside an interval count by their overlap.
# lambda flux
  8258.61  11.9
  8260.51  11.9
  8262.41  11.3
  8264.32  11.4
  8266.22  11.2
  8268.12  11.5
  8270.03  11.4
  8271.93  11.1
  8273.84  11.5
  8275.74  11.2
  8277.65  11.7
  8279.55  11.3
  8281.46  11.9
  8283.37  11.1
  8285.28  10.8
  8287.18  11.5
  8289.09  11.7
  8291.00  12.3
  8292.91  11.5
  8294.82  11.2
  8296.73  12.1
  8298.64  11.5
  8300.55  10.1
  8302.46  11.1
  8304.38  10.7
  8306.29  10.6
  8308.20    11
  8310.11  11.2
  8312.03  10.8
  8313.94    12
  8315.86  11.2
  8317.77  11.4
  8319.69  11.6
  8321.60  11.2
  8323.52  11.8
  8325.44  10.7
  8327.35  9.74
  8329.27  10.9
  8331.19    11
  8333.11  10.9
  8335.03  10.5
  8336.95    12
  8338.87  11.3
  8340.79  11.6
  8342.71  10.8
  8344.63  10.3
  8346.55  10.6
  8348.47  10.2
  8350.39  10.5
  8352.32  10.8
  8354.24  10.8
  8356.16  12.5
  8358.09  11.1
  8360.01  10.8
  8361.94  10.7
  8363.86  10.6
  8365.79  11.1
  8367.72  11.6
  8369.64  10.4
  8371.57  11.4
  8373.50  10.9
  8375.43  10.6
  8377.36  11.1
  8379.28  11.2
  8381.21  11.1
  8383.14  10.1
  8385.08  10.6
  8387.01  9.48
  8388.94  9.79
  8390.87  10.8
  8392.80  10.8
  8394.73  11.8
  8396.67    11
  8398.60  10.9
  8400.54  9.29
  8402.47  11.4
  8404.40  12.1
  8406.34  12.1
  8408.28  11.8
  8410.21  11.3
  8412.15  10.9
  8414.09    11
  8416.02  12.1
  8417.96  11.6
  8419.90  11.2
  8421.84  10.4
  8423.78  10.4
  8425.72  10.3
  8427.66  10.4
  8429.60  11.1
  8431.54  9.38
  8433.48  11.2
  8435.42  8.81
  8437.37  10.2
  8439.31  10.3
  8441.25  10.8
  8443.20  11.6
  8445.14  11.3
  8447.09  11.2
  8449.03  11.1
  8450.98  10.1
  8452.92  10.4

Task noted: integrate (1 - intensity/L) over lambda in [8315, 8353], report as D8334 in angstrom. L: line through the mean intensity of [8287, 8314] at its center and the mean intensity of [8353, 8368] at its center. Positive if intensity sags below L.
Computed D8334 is 0.8 angstrom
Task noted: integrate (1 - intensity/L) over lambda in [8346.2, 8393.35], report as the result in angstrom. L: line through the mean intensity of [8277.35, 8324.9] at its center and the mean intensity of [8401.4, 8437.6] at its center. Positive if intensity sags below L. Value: 1.34 angstrom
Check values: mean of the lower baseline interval 11.3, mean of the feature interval 10.8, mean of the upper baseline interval 10.9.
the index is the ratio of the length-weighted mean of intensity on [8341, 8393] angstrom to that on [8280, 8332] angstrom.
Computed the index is 1.0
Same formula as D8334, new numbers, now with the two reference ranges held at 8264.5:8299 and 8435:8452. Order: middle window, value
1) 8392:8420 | -1.2 angstrom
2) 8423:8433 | 0.4 angstrom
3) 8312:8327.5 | 0.0 angstrom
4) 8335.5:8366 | 0.4 angstrom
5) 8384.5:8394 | 0.5 angstrom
